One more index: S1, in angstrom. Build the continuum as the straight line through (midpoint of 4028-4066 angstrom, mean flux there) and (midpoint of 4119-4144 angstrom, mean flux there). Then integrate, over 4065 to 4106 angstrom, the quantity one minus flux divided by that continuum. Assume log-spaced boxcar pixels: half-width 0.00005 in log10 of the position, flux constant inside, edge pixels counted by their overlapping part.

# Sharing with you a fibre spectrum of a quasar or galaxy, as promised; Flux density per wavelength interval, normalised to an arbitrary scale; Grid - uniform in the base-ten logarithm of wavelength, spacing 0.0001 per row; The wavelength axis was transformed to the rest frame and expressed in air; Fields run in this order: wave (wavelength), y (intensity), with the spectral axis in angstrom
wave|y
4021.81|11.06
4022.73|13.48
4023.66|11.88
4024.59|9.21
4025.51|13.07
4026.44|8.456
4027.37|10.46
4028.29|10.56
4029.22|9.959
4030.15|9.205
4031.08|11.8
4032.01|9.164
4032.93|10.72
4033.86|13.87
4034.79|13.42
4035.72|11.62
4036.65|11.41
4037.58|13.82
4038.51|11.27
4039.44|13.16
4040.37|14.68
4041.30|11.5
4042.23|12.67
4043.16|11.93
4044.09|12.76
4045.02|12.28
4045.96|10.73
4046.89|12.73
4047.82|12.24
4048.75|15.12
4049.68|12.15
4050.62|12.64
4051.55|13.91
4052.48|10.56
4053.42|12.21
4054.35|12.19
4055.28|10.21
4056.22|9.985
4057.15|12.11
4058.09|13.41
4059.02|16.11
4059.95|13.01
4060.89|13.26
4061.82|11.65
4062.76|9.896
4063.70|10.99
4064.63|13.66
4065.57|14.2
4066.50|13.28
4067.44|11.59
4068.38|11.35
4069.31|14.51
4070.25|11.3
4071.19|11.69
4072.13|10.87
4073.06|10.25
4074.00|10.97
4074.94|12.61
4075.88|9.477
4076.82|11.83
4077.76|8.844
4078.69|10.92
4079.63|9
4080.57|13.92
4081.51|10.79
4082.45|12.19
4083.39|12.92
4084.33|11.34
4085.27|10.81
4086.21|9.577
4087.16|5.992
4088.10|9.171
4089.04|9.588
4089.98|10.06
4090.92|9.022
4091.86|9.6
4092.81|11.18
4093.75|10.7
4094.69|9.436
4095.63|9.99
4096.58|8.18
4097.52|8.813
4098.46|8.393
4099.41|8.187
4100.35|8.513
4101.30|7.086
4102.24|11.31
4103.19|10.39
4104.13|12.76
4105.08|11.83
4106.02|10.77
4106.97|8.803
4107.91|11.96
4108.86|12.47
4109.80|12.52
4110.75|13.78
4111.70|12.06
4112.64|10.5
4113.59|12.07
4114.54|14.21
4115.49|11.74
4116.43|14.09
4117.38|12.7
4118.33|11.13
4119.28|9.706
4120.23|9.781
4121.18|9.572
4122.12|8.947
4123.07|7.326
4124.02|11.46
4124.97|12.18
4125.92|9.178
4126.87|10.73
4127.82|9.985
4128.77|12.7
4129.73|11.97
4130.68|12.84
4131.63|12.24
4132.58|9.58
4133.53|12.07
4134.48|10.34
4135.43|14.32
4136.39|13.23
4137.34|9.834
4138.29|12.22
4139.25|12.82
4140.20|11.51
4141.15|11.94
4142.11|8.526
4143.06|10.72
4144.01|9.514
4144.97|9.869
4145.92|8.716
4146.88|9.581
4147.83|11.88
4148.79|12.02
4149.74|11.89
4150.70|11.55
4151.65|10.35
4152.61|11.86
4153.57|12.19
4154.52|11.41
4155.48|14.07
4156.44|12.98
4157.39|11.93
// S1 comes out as 3.7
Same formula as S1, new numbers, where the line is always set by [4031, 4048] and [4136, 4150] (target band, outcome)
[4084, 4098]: 2.5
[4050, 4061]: -0.4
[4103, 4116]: -0.6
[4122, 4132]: 0.2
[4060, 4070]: -0.5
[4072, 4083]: 0.7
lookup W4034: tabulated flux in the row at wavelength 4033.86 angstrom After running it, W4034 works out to 13.87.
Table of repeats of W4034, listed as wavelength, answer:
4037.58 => 13.82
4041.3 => 11.5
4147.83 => 11.88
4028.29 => 10.56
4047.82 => 12.24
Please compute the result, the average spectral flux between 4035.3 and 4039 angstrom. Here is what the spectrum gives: 12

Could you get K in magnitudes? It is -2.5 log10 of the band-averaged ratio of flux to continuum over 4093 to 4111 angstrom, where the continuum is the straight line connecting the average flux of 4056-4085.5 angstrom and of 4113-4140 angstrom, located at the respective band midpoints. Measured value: 0.13 mag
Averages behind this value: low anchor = 11.9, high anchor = 11.4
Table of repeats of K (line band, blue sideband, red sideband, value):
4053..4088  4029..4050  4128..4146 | 0.03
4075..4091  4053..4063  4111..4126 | 0.13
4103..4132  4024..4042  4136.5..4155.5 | -0.02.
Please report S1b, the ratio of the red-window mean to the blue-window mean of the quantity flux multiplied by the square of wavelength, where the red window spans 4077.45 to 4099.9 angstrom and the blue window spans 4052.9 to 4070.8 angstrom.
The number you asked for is 0.82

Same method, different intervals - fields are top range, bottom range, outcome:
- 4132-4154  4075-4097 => 1.12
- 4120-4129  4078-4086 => 0.91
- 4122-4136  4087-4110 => 1.14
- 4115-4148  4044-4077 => 0.94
